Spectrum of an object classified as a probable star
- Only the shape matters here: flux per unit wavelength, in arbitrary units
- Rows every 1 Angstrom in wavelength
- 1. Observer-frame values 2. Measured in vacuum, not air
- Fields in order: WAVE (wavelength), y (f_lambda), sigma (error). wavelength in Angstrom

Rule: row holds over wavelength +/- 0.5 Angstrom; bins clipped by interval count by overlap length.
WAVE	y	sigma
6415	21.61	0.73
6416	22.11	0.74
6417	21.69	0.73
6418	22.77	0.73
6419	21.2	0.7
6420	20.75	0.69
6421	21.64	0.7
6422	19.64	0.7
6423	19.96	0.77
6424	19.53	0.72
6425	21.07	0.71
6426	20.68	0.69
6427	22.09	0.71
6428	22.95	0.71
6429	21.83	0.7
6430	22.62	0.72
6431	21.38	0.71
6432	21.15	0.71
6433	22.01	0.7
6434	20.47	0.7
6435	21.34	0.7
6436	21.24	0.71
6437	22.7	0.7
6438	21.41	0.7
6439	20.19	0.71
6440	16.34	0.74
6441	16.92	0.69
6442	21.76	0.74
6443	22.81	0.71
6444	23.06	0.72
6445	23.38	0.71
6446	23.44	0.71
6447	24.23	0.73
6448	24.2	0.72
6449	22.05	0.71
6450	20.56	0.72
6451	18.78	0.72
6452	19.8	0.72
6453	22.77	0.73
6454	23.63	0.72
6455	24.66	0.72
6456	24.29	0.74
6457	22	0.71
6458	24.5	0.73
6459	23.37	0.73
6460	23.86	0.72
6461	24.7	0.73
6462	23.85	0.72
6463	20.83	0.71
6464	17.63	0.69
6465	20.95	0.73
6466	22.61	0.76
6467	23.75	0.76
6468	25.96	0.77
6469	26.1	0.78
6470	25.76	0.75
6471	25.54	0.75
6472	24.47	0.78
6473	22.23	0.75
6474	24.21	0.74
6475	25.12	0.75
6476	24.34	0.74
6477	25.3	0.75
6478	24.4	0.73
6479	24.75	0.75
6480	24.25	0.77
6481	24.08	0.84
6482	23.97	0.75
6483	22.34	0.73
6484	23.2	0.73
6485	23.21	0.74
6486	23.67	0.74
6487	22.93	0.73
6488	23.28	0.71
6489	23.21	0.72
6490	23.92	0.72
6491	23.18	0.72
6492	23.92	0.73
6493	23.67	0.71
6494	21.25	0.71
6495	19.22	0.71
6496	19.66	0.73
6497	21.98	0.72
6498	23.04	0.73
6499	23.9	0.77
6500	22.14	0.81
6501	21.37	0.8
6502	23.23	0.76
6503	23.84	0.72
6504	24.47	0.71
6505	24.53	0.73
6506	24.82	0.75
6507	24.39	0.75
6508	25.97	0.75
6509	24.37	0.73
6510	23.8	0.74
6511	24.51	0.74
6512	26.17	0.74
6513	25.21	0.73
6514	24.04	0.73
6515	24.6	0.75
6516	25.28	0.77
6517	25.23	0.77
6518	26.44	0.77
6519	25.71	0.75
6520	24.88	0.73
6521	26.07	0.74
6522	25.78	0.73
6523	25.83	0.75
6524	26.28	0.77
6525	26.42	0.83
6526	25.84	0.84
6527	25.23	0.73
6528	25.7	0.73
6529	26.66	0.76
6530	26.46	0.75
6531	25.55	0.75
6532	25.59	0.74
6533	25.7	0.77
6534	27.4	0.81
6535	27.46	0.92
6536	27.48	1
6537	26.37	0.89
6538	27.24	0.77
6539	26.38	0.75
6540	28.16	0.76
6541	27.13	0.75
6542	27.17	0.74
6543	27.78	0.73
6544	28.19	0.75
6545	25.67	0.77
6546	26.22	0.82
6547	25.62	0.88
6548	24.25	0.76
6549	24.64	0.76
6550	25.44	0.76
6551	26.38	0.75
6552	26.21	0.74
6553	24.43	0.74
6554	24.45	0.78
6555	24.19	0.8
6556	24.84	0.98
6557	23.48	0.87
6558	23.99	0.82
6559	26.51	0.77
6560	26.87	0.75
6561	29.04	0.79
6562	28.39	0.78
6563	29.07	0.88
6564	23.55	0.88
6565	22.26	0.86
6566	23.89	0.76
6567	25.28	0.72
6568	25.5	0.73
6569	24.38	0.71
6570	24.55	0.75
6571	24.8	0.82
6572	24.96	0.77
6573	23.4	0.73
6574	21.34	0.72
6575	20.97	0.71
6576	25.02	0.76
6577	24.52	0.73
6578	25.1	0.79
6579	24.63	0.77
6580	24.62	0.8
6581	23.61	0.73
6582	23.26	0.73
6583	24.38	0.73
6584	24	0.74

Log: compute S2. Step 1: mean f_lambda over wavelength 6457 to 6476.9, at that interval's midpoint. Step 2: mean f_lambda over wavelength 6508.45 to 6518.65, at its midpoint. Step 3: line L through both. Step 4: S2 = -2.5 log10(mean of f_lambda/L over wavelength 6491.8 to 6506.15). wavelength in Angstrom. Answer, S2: 0.09 mag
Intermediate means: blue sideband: 23.7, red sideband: 25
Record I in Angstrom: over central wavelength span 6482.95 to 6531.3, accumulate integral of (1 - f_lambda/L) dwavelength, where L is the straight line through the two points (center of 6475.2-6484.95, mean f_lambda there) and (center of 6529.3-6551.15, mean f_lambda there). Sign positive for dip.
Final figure 1.80 Angstrom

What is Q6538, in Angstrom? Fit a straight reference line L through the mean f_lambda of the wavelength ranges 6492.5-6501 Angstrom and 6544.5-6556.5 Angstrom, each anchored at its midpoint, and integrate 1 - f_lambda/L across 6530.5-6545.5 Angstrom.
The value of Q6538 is -1.5 Angstrom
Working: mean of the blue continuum 21.8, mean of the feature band 26.9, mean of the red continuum 25.2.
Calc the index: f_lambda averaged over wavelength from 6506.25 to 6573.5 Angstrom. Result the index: 25.7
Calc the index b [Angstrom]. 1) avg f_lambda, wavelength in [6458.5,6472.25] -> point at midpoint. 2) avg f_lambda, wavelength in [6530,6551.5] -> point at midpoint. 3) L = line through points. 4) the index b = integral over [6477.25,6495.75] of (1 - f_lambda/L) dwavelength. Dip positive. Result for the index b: 0.8 Angstrom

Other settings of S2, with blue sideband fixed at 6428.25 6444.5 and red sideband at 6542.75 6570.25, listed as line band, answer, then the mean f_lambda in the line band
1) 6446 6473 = -0.055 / 23.1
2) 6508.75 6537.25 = -0.062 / 25.7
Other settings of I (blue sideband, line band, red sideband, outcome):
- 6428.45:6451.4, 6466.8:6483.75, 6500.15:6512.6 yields -1.1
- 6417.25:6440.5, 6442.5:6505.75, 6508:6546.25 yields 0.4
